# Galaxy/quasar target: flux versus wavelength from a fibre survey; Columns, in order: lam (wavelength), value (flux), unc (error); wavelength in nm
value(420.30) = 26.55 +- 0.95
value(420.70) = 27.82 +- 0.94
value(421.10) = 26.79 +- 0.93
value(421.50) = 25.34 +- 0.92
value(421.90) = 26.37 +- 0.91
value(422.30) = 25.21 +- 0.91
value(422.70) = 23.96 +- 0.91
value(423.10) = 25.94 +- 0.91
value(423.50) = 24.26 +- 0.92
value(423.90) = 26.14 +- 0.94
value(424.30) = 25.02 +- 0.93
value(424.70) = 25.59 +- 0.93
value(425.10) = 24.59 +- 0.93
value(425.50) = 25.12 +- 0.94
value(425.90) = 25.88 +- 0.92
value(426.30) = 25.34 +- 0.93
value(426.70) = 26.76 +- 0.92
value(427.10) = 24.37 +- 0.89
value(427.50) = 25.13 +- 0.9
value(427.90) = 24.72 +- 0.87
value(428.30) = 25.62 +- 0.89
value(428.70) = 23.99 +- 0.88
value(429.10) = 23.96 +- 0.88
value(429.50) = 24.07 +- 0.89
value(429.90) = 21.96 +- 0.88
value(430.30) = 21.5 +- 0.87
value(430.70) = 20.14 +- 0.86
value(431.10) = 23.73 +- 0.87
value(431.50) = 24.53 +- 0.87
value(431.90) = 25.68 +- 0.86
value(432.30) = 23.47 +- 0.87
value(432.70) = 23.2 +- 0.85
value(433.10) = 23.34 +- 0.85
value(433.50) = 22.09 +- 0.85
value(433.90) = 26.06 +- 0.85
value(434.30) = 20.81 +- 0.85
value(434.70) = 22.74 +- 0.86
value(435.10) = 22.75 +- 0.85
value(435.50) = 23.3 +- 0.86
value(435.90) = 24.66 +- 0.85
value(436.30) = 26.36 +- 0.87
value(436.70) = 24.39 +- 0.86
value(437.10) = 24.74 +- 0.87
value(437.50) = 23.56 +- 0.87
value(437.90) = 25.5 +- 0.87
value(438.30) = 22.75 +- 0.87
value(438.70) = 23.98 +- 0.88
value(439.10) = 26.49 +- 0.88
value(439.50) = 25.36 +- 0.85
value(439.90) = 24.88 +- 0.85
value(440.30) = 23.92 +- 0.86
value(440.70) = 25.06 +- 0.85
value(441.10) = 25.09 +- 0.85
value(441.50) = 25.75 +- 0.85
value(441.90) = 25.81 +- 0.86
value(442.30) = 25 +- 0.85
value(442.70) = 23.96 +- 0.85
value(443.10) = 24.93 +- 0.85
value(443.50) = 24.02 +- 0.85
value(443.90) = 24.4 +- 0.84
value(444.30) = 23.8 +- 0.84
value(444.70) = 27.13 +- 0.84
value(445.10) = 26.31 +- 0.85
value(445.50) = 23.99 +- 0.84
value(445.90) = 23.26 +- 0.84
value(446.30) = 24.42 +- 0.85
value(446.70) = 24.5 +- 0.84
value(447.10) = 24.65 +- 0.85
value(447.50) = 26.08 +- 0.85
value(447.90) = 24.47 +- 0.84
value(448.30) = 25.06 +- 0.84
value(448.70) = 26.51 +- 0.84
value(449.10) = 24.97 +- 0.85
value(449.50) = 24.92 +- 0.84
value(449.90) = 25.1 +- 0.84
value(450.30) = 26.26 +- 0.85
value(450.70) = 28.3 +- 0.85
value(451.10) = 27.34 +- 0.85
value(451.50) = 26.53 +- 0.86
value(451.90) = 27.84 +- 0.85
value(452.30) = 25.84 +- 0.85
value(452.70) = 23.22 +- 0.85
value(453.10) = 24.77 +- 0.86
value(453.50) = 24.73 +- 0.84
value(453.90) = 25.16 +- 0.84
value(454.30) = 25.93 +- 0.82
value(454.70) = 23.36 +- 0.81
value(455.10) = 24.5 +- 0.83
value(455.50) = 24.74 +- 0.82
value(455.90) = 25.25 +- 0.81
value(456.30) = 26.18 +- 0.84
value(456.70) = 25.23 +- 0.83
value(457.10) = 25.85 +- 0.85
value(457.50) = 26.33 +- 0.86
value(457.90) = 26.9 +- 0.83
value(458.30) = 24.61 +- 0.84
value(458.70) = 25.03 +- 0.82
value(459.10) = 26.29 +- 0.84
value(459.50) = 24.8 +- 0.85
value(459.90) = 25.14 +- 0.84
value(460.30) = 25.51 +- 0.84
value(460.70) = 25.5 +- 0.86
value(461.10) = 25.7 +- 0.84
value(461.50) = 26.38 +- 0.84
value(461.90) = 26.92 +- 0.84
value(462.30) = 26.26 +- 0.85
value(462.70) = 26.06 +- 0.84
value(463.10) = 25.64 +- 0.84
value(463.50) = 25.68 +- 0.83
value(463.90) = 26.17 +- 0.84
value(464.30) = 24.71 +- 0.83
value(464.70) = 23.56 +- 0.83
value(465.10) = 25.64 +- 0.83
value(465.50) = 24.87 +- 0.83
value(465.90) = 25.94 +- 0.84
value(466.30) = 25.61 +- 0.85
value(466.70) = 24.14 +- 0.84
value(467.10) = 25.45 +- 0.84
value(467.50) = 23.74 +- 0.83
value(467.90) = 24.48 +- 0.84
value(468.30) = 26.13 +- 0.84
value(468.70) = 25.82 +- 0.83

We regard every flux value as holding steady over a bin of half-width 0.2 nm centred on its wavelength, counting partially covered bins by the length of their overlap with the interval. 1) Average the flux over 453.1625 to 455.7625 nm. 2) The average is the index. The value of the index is 24.8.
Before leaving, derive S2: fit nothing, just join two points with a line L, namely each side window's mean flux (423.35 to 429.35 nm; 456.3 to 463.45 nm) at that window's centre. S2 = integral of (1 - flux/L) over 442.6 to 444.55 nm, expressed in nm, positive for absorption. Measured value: 0.087 nm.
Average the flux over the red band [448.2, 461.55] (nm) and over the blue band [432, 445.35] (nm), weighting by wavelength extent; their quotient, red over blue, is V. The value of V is 1.0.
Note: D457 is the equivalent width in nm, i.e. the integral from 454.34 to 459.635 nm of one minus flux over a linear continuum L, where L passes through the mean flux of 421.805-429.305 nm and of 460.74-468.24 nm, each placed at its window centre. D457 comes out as 0.00 nm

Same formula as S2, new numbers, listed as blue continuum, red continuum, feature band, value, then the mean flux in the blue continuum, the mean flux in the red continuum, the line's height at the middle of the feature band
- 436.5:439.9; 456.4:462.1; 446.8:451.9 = -0.14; 24.6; 25.7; 25.2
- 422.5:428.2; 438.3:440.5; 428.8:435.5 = 0.49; 25.2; 24.7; 25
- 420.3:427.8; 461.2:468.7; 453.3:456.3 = 0.07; 25.6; 25.4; 25.5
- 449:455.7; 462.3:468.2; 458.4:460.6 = 0.00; 25.5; 25.2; 25.3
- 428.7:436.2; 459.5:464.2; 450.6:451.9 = -0.13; 23.3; 25.8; 24.9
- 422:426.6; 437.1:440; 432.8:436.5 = 0.19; 25.2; 24.6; 24.8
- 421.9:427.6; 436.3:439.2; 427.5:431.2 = 0.24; 25.3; 24.5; 25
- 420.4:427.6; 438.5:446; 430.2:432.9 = 0.22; 25.6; 24.9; 25.3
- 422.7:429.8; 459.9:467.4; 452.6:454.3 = 0.04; 25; 25.5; 25.4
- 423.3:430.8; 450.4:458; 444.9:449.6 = 0.08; 24.5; 25.7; 25.4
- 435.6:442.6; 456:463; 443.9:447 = 0.05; 24.9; 25.8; 25.2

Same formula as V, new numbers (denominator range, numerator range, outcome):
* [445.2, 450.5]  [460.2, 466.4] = 1.03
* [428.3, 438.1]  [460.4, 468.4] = 1.08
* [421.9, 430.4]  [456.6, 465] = 1.03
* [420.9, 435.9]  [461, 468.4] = 1.05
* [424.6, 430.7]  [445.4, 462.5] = 1.04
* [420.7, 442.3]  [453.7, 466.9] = 1.04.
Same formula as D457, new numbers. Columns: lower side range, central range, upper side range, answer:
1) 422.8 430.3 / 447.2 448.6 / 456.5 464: 0.01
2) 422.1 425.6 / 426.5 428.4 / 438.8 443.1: -0.02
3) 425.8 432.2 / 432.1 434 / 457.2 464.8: 0.07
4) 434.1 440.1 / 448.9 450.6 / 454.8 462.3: -0.03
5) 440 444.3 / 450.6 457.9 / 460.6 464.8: -0.08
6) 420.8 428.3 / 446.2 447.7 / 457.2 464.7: 0.04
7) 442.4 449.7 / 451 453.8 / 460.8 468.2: -0.07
